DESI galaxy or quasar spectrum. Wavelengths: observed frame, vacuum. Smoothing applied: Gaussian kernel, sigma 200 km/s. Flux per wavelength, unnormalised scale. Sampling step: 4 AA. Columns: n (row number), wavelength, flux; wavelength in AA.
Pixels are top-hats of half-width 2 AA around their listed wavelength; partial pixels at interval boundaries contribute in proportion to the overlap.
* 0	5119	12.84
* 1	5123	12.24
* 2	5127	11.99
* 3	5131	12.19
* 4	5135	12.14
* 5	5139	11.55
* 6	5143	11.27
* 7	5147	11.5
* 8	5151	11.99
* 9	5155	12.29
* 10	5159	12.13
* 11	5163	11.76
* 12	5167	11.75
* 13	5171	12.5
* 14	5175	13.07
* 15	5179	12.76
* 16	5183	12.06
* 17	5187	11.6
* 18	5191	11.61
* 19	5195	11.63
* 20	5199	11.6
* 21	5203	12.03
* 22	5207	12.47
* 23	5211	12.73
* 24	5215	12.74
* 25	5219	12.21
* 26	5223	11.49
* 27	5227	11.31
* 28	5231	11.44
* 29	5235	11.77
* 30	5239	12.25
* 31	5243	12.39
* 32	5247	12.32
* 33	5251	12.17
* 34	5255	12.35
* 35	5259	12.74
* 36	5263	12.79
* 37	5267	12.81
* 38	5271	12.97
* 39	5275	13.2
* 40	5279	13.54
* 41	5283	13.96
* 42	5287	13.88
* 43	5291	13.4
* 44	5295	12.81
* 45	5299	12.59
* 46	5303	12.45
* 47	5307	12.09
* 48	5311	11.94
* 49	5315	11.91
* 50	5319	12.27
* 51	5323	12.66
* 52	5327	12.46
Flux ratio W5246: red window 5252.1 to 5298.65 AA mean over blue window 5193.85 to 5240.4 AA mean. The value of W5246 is 1.09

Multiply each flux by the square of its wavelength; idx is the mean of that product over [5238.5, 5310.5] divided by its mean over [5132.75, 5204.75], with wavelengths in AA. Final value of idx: 1.12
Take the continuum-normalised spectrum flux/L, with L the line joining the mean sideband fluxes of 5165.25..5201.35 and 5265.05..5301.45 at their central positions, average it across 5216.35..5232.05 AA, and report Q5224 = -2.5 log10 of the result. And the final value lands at 0.08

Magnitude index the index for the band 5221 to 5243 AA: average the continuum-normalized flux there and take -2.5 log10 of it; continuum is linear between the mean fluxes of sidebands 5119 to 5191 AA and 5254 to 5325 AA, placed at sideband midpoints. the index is 0.07 mag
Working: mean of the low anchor 12.1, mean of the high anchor 12.8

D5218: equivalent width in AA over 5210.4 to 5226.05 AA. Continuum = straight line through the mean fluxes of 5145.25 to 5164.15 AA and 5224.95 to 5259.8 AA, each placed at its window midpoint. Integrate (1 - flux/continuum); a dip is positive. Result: -0.2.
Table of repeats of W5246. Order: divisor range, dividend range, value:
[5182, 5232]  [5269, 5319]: 1.08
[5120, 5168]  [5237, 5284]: 1.07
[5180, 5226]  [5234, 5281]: 1.05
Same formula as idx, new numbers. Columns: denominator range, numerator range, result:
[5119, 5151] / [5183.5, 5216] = 1.04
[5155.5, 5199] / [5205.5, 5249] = 1.02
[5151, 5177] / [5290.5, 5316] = 1.07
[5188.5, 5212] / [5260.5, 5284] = 1.13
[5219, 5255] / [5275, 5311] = 1.12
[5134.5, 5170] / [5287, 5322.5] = 1.12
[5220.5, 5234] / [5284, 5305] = 1.17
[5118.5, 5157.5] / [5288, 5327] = 1.11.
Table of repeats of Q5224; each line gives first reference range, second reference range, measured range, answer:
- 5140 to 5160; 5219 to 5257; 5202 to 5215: -0.05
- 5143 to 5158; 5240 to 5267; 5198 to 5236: 0.02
